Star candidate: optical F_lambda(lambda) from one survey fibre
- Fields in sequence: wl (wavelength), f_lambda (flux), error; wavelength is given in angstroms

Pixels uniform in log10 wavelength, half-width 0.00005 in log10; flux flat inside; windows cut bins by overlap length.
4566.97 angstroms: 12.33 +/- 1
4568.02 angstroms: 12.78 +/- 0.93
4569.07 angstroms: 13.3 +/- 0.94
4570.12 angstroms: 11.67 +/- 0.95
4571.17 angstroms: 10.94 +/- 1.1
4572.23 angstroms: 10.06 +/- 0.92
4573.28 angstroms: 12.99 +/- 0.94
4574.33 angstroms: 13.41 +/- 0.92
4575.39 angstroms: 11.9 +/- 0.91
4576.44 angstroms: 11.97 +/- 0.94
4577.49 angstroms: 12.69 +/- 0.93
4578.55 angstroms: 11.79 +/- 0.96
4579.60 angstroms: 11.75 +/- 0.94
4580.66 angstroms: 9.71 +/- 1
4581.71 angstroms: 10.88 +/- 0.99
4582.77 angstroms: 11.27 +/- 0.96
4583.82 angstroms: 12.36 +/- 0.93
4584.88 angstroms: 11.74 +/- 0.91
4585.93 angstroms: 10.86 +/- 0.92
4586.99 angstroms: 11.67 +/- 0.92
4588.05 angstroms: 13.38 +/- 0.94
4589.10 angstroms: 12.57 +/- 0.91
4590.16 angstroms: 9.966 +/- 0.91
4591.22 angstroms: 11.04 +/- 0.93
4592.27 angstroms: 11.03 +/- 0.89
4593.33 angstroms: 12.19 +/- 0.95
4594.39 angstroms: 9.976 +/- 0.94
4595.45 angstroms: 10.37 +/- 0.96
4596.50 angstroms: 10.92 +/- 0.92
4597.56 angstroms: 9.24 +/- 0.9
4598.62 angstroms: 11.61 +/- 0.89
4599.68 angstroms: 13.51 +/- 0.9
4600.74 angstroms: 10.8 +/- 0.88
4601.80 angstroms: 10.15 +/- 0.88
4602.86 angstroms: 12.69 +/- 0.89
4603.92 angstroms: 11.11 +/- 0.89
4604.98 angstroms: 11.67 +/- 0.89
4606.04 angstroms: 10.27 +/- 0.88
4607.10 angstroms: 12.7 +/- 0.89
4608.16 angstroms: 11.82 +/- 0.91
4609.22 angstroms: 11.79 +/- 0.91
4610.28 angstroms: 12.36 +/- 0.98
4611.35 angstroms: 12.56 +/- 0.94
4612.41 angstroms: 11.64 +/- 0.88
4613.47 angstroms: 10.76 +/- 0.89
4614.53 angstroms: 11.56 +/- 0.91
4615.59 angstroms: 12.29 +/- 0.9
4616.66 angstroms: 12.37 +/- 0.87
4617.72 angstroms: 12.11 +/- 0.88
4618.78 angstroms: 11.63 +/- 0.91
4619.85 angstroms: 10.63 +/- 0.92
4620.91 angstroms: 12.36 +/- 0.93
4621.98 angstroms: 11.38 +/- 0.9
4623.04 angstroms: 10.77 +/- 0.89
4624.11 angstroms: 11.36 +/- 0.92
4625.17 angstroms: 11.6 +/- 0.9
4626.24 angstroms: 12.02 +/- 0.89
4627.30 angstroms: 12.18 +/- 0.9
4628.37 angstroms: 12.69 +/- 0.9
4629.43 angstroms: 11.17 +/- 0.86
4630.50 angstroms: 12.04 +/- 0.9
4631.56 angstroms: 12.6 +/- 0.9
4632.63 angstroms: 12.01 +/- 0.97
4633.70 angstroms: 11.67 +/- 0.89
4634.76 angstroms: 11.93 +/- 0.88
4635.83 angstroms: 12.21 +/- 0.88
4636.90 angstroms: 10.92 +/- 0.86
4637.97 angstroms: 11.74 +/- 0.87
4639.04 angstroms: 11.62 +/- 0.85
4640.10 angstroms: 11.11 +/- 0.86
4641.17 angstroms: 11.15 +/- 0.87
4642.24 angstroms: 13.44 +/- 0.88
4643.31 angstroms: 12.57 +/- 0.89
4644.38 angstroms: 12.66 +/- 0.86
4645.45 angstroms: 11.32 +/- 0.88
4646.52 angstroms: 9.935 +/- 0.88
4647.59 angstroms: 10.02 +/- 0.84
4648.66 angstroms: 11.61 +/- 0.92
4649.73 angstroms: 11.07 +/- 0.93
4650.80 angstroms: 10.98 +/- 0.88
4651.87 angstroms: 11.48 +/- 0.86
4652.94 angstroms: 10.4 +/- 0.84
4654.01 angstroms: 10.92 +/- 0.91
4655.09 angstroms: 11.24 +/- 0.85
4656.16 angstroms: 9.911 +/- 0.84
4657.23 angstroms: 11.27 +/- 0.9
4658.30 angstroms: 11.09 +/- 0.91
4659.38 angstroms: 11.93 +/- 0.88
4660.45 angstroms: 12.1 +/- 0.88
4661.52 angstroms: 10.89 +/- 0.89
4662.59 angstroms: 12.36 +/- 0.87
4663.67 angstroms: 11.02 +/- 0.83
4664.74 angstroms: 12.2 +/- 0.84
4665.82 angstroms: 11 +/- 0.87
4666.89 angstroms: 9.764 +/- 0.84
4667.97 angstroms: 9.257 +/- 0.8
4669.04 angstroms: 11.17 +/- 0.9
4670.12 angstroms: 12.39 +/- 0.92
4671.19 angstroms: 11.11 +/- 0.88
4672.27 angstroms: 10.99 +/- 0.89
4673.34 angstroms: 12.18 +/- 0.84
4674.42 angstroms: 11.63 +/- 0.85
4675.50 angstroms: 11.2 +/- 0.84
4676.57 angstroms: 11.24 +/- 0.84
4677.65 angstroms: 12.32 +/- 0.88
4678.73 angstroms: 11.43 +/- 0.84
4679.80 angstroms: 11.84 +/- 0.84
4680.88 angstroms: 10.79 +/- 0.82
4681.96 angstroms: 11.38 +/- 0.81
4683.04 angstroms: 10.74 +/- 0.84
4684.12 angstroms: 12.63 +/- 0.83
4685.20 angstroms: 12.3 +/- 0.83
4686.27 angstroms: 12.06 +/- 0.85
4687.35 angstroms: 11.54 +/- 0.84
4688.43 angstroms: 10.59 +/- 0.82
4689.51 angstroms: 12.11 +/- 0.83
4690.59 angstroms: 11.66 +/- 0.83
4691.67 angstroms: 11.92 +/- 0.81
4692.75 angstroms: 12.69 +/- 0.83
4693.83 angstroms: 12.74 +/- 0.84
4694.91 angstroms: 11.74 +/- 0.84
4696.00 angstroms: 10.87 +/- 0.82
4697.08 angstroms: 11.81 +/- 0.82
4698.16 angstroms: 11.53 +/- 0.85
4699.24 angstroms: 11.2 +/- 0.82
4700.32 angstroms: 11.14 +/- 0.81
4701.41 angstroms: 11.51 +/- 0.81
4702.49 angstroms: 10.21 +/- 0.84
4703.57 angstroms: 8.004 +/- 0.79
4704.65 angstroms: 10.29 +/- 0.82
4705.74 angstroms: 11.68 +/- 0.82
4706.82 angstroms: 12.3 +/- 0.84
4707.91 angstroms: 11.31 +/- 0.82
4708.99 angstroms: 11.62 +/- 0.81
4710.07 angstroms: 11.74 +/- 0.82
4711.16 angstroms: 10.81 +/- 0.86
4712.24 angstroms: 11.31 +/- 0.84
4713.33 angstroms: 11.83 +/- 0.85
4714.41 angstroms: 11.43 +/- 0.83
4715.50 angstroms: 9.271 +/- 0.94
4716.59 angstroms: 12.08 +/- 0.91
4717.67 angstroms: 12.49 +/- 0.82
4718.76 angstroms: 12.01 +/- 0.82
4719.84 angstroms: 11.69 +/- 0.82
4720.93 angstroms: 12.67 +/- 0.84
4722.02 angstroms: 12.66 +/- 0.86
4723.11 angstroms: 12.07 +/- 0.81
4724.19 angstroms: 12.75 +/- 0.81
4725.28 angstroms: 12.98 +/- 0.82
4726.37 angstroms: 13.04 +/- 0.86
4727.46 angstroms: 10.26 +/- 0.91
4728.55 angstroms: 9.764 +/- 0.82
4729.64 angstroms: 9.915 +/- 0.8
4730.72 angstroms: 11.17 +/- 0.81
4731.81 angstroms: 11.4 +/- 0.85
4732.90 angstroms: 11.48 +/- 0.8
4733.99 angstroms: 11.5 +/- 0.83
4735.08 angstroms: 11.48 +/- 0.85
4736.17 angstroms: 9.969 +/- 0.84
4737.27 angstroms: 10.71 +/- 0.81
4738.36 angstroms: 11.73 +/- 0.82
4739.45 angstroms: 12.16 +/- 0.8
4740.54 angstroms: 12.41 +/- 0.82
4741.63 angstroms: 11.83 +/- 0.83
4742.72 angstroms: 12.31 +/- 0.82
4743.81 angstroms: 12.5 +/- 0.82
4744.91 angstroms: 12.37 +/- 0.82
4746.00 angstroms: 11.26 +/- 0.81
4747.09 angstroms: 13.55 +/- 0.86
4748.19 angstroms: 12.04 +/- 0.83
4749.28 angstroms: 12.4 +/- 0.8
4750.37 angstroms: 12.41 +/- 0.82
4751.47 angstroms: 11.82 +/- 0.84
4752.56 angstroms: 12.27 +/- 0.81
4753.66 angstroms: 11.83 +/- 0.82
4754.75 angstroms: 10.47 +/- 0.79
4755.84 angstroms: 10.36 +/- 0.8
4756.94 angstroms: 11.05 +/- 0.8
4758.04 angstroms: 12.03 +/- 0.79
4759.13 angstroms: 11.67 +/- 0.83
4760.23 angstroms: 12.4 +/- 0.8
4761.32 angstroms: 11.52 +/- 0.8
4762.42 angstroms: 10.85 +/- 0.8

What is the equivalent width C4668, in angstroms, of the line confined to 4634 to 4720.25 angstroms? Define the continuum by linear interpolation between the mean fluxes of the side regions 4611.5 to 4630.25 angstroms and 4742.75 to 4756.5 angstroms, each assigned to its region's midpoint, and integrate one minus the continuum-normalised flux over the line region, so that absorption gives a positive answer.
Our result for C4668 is 3.0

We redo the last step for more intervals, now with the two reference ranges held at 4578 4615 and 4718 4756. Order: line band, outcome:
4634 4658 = 0.4 angstroms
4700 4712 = 0.7 angstroms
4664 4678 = 0.4 angstroms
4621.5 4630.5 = -0.1 angstroms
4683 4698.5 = -0.2 angstroms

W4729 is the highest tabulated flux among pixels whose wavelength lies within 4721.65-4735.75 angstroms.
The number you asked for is 13.04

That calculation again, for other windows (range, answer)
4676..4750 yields 13.55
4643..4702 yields 12.74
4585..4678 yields 13.51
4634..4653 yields 13.44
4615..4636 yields 12.69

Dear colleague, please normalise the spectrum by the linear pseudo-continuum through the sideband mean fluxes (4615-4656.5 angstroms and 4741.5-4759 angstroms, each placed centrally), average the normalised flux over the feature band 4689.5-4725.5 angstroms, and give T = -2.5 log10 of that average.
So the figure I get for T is 0.02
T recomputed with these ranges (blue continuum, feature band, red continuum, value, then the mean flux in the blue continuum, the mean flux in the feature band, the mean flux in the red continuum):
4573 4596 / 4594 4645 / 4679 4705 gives -0.01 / 11.6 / 11.7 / 11.4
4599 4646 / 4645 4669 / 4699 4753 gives 0.07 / 11.8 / 11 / 11.6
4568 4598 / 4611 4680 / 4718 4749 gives 0.01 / 11.5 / 11.5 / 11.8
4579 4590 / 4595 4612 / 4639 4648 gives 0.01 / 11.6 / 11.5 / 11.6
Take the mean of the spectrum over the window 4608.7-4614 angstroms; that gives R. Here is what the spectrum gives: 11.8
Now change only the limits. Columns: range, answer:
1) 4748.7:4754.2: 12.1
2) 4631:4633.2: 12.3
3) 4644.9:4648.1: 10.4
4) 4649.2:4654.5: 11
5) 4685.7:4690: 11.6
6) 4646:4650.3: 10.7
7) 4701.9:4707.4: 10.5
